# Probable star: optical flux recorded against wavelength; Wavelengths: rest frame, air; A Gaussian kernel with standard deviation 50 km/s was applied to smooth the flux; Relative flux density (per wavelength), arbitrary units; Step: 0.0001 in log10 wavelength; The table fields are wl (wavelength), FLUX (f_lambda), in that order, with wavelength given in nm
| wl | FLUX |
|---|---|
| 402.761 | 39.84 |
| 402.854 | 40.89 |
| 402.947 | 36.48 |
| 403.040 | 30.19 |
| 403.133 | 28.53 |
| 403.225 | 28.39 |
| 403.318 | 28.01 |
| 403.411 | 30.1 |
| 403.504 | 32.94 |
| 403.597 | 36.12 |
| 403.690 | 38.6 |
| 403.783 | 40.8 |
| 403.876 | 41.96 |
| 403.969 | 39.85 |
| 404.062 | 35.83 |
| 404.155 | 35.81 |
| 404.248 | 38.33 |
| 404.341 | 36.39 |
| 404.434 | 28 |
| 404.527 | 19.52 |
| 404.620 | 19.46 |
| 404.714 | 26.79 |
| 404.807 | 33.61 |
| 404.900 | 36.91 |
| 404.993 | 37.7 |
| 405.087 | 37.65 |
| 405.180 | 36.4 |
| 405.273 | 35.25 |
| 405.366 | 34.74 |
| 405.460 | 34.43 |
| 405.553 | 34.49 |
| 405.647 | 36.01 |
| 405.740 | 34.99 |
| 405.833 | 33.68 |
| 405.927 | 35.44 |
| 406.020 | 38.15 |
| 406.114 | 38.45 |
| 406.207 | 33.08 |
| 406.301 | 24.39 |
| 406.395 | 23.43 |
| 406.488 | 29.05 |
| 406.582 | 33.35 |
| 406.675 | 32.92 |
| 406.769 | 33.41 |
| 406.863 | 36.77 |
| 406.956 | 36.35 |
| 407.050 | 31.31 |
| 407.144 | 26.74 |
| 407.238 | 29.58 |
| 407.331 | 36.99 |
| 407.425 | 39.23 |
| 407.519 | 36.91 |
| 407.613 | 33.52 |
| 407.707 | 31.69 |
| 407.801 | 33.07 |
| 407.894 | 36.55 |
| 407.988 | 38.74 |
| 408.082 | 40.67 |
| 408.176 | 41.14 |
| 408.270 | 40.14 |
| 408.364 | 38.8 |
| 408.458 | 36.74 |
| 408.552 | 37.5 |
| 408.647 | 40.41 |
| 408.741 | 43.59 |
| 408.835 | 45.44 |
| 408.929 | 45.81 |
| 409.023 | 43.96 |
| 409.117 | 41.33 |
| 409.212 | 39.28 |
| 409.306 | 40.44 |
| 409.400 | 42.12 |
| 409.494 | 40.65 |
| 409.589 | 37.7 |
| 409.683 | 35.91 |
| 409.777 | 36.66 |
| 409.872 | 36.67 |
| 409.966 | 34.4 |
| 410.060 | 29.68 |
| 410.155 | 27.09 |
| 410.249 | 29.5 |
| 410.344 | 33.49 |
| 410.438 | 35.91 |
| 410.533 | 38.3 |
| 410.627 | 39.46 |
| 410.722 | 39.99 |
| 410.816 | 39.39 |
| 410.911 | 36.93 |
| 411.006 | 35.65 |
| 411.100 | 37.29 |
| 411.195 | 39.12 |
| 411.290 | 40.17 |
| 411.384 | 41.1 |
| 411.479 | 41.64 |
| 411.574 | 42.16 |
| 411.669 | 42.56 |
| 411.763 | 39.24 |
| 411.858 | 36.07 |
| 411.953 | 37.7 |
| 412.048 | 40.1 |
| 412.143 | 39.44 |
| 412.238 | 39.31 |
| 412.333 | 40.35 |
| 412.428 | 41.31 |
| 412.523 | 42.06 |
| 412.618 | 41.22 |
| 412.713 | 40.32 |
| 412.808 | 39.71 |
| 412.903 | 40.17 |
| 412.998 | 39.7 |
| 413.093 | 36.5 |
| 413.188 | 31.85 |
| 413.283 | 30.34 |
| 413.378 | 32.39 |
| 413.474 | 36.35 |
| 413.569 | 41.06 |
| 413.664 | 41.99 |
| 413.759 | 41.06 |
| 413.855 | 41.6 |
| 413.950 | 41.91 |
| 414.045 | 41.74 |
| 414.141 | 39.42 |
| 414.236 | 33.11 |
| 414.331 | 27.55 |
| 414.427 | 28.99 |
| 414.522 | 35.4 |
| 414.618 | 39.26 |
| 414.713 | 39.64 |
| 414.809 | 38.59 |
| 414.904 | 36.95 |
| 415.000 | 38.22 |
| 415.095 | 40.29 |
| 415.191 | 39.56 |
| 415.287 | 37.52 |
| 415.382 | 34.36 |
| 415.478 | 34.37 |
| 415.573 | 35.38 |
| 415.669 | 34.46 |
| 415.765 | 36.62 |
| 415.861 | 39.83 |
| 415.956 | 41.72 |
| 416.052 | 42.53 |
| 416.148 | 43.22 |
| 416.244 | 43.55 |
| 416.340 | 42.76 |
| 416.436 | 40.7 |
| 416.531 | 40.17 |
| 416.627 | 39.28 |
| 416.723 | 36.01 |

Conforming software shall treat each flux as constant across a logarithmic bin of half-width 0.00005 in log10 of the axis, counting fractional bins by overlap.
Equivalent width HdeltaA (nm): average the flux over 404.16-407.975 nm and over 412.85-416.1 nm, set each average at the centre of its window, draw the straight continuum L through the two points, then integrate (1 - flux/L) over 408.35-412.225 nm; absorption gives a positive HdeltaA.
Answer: -0.36 nm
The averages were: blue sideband 33.2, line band 38.5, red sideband 37.4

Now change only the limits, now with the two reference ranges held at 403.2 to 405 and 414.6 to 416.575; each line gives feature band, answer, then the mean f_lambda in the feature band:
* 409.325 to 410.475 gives 0.03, 35.1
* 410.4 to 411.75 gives -0.09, 39.3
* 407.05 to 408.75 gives -0.06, 36.5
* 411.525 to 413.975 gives -0.10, 39.1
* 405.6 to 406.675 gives 0.05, 32.7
